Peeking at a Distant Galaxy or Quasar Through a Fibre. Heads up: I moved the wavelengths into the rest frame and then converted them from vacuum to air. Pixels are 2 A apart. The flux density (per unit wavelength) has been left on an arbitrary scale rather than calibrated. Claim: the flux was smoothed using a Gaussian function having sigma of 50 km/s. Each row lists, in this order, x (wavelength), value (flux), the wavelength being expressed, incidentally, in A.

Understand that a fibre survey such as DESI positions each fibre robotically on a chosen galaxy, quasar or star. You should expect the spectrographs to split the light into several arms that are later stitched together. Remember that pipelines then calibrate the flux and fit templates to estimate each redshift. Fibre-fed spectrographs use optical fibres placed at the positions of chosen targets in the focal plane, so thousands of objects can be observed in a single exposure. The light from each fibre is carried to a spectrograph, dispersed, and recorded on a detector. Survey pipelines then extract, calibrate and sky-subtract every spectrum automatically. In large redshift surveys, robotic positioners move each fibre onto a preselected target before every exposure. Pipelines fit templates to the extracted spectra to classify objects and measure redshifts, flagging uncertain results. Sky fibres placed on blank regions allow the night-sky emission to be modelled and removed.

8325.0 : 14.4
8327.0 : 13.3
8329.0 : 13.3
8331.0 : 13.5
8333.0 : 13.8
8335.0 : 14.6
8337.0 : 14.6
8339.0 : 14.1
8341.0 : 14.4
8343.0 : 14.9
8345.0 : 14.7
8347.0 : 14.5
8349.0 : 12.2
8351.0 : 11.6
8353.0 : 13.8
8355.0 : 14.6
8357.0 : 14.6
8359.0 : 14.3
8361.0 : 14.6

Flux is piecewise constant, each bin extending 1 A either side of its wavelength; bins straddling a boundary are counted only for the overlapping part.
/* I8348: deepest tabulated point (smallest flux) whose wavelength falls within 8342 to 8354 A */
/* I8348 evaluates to 11.6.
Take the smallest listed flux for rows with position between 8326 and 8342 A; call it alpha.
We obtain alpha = 13.3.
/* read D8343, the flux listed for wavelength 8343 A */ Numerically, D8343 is 14.9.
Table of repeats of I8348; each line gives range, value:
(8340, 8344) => 14.4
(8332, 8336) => 13.8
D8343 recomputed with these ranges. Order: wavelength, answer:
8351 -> 11.6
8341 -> 14.4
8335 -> 14.6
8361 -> 14.6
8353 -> 13.8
